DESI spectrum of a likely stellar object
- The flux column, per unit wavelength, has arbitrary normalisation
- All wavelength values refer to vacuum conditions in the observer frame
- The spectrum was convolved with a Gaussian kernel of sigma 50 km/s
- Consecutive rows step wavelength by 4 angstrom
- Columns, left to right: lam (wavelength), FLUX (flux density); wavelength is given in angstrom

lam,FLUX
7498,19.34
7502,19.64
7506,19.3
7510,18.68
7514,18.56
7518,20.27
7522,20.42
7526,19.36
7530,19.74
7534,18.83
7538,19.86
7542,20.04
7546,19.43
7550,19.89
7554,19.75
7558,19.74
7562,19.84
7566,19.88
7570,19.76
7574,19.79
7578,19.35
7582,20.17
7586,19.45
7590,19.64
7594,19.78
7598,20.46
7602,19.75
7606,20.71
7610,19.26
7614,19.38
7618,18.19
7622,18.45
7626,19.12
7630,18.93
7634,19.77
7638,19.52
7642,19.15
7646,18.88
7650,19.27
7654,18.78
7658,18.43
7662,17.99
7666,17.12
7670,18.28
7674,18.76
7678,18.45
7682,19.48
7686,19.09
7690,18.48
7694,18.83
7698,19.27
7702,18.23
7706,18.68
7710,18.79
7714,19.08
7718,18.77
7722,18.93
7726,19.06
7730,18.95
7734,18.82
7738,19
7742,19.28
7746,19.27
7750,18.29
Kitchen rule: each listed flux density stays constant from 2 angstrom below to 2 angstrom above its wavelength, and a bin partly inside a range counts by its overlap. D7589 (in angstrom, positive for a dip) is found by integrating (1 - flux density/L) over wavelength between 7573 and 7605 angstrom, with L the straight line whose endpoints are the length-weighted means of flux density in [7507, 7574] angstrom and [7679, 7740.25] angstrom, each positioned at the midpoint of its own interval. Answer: -0.7 angstrom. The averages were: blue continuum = 19.6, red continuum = 18.9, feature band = 19.8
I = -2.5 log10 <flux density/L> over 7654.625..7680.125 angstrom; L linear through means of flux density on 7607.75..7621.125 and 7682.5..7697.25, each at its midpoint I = 0.04 mag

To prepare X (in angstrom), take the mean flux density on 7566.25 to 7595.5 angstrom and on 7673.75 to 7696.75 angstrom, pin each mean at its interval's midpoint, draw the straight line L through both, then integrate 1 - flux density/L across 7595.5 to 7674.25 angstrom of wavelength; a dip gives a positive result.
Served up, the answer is 1.1 angstrom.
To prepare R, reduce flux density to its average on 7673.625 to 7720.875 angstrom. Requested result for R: 18.8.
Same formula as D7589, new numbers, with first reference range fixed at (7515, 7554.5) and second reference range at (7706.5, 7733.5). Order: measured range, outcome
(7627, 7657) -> 0.15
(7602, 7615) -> -0.27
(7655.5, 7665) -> 0.52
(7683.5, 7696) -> 0.14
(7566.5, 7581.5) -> -0.12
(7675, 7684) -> 0.07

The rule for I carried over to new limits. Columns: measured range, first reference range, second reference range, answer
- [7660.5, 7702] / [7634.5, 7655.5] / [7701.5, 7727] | 0.02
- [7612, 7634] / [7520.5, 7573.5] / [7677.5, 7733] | 0.02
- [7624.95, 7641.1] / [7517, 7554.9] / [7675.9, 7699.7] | -0.01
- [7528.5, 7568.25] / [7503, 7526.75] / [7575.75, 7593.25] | -0.01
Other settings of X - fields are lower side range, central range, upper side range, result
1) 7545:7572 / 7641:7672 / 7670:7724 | 1.02 angstrom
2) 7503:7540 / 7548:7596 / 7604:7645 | -1.01 angstrom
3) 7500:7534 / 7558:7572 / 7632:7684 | -0.43 angstrom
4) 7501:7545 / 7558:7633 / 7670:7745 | -1.15 angstrom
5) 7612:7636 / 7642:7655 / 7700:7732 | -0.06 angstrom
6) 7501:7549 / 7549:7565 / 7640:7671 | -0.45 angstrom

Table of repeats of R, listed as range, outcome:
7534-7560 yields 19.7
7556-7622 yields 19.7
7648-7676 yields 18.4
